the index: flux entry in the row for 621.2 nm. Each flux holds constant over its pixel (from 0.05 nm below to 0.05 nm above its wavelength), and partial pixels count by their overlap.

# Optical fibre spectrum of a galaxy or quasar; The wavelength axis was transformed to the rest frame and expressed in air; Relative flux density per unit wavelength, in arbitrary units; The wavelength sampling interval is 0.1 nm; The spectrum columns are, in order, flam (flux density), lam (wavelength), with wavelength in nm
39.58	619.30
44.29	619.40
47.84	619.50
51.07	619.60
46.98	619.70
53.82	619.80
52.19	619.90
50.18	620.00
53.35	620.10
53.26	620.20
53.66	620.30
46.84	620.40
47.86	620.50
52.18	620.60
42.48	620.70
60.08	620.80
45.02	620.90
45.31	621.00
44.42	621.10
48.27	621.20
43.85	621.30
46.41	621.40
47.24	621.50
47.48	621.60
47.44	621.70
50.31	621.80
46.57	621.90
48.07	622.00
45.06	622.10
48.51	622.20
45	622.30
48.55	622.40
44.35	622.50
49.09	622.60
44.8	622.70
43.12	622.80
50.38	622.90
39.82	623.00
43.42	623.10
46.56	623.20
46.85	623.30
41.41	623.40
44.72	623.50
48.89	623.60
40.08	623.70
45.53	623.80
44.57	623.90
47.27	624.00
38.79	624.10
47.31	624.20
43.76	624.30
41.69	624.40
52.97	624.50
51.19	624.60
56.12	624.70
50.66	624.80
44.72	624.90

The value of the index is 48.27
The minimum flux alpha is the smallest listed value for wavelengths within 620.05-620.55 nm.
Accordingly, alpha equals 46.84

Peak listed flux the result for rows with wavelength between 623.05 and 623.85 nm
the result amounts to 48.89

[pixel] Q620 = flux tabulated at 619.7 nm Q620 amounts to 46.98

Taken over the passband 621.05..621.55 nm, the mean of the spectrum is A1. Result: 46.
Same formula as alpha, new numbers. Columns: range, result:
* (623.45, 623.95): 40.08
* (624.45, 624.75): 51.19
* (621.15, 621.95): 43.85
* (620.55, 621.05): 42.48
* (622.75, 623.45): 39.82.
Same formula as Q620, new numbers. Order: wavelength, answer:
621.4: 46.41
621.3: 43.85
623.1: 43.42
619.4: 44.29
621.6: 47.48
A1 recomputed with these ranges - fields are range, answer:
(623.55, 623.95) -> 44.8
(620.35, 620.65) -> 49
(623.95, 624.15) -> 43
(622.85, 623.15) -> 44.5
